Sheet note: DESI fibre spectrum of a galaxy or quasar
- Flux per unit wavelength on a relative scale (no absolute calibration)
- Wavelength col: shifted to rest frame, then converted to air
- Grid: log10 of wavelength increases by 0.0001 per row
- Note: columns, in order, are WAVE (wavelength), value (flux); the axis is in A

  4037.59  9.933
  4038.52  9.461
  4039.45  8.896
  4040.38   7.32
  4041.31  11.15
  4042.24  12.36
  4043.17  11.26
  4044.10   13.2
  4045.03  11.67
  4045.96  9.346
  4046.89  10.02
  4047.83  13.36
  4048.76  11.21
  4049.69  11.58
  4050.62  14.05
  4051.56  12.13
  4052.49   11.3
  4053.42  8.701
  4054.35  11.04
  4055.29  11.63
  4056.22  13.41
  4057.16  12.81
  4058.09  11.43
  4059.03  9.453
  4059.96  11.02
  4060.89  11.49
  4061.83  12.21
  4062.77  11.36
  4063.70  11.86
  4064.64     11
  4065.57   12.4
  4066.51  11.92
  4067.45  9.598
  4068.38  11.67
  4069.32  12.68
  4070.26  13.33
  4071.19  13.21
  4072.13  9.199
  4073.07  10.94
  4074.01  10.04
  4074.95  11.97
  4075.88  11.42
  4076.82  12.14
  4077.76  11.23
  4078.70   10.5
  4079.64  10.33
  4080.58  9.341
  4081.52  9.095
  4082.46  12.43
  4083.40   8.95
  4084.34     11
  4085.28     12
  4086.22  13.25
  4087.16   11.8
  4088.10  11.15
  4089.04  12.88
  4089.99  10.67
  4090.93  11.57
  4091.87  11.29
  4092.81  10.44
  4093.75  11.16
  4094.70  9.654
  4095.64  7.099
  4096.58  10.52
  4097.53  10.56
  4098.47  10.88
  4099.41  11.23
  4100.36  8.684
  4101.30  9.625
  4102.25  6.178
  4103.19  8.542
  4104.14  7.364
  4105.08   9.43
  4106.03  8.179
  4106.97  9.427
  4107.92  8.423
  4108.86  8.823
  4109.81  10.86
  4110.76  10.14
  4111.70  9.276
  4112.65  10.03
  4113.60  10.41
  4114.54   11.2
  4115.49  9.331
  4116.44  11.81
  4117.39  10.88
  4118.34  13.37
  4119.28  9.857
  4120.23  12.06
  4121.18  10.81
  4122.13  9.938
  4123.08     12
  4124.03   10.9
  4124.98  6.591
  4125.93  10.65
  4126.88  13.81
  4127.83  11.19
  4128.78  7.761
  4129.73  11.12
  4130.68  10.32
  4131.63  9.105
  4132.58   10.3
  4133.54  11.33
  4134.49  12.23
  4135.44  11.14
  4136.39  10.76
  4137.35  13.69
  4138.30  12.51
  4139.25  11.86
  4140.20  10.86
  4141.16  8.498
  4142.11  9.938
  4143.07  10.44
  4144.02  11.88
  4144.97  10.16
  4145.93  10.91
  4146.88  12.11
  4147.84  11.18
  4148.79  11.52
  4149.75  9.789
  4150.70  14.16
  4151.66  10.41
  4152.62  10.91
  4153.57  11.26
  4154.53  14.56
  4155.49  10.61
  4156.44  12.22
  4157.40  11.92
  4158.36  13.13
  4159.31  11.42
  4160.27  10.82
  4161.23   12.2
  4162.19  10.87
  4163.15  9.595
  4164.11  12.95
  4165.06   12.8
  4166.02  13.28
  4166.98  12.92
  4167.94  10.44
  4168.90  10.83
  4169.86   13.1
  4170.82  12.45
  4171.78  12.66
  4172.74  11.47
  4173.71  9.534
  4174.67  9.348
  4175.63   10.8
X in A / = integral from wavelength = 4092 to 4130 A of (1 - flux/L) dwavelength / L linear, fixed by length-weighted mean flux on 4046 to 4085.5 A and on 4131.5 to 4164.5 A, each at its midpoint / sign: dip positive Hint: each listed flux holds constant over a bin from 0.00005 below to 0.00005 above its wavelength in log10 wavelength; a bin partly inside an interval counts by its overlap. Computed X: 4.5 A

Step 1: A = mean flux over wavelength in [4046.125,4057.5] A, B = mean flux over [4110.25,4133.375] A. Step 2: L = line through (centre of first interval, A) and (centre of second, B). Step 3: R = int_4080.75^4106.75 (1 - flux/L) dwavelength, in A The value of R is 1.9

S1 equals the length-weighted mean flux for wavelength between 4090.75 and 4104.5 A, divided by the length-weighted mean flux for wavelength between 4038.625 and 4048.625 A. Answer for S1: 0.89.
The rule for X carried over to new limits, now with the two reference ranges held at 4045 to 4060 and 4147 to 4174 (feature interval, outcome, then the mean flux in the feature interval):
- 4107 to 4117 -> 1.4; 10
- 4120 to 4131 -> 1.0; 10.6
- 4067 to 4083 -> 0.5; 11.1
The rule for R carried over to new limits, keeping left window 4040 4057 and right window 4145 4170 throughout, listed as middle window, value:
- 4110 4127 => 1.39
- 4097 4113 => 3.18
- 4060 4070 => -0.14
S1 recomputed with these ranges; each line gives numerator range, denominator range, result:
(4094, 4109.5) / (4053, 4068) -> 0.80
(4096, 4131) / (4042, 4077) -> 0.87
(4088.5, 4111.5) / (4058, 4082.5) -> 0.87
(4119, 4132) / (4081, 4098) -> 0.96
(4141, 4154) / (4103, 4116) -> 1.17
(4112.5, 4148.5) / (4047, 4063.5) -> 0.94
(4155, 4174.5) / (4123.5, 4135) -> 1.12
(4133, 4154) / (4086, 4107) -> 1.12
